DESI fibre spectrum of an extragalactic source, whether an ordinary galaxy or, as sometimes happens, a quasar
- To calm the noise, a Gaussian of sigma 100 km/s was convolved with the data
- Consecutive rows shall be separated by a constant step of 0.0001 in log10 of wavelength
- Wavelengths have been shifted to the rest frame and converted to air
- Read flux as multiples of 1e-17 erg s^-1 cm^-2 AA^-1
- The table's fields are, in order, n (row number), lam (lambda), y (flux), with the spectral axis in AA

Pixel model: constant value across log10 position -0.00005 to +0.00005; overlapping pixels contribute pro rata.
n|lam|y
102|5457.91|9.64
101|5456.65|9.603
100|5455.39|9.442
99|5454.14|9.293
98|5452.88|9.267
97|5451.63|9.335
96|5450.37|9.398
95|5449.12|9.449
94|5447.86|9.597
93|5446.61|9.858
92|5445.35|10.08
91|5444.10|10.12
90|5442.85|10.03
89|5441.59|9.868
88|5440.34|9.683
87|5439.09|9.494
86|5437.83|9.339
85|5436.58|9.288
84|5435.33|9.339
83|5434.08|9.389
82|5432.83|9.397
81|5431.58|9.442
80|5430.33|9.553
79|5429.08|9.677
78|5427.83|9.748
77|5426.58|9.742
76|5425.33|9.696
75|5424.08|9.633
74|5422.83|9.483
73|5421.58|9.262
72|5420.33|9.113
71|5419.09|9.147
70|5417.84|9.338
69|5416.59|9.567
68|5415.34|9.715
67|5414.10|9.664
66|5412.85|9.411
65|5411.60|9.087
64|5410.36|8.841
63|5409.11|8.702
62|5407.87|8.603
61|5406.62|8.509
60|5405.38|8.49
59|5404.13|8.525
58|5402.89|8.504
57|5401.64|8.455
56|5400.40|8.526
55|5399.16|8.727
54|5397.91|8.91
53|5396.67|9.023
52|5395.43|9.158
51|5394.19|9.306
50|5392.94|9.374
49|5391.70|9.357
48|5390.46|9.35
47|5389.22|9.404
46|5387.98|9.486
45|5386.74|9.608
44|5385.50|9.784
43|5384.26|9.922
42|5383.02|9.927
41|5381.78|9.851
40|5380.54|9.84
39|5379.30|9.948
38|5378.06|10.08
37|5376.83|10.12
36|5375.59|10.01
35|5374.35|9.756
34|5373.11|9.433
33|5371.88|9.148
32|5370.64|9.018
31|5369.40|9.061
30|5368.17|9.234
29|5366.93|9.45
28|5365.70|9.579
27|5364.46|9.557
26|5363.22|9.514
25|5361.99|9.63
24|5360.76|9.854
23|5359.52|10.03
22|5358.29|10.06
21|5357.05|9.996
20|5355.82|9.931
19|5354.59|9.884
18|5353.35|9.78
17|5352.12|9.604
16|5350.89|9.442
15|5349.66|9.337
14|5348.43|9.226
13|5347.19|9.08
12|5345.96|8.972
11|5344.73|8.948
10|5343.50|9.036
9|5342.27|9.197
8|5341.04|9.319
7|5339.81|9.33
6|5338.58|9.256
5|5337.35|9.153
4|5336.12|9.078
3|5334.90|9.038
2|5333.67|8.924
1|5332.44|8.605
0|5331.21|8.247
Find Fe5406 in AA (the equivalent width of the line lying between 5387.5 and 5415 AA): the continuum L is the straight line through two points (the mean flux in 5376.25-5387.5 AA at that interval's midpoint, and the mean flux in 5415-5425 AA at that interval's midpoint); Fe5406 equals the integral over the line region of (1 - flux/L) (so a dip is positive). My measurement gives 1.9 AA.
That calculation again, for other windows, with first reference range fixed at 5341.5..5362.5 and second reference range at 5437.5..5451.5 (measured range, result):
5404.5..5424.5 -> 1.04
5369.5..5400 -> 0.27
